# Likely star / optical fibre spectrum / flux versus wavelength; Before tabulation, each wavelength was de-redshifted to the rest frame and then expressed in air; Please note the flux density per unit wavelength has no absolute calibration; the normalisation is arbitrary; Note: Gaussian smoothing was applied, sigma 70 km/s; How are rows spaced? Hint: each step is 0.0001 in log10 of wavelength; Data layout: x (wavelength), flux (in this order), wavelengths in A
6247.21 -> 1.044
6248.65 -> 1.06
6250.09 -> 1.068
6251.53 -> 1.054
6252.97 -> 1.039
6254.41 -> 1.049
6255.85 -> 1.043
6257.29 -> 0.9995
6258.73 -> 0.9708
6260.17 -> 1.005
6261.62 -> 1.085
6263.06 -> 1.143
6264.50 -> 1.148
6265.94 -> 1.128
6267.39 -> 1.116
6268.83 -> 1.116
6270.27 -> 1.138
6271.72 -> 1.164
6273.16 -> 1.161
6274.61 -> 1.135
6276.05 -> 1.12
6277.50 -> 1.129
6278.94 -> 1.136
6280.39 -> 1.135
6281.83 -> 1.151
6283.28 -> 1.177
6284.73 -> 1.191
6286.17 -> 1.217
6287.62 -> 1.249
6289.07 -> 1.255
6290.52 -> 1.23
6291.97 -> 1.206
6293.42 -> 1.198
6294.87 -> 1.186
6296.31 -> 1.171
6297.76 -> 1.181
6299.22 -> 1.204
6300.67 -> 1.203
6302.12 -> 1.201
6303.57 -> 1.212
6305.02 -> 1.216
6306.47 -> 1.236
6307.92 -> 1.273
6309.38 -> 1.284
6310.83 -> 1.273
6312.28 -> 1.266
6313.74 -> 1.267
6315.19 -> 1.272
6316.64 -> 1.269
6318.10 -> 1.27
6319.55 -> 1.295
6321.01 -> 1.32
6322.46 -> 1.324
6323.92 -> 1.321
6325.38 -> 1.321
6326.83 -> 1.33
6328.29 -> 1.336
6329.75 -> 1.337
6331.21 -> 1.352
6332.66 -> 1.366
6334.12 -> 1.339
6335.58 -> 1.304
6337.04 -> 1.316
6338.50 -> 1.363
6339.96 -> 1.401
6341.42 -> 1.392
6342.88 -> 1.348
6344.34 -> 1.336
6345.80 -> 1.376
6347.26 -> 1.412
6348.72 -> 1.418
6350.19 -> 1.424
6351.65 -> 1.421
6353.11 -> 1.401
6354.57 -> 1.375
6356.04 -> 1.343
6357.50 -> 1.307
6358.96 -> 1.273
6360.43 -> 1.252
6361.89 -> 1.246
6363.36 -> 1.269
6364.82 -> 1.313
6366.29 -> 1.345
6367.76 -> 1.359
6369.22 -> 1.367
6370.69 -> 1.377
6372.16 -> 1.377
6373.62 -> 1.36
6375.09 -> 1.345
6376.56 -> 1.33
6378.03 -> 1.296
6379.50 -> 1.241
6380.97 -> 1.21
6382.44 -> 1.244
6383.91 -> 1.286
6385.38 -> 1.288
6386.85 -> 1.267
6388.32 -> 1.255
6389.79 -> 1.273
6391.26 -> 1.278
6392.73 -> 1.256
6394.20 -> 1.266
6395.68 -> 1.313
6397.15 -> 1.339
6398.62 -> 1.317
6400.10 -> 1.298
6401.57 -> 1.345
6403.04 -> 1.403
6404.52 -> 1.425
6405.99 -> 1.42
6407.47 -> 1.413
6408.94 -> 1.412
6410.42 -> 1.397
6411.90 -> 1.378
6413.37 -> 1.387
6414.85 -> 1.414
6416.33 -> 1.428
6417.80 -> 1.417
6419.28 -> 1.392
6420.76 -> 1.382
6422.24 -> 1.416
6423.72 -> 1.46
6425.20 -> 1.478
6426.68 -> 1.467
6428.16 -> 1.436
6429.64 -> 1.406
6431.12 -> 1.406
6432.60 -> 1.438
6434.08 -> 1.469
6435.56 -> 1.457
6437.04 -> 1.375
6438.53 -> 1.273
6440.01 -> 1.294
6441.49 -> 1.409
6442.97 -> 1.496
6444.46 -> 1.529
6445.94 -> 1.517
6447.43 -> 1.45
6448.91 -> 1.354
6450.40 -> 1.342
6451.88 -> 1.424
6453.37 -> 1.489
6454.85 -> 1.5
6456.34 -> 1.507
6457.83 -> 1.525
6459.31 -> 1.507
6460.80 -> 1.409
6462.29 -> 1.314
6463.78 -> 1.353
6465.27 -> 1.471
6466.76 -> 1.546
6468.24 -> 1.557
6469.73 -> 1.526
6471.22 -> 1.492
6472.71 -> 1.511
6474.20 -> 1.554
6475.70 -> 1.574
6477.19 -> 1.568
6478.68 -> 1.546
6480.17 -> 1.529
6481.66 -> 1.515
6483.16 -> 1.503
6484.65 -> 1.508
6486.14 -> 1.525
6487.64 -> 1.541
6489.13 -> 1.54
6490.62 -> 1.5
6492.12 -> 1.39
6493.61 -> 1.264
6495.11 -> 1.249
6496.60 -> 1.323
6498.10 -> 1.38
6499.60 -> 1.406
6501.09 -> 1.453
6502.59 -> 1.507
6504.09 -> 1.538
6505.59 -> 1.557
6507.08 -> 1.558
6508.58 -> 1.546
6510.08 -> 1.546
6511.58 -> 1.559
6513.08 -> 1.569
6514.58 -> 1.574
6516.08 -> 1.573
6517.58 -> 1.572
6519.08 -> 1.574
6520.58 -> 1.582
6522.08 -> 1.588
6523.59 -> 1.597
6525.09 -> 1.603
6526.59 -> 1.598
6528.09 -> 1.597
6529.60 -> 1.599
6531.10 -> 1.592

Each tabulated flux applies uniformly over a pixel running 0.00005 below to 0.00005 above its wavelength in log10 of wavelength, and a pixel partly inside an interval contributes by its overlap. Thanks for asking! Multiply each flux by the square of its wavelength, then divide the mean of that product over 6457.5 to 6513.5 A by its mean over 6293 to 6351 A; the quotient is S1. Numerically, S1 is 1.2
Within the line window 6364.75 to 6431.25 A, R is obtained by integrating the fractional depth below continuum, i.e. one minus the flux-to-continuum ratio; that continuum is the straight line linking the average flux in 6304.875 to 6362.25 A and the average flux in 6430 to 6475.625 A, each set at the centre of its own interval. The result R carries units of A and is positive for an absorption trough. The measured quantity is 1.9 A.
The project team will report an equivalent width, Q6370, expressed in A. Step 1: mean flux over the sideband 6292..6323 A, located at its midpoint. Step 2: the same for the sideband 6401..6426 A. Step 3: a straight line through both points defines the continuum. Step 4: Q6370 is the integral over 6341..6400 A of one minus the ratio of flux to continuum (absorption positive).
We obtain 0.9 A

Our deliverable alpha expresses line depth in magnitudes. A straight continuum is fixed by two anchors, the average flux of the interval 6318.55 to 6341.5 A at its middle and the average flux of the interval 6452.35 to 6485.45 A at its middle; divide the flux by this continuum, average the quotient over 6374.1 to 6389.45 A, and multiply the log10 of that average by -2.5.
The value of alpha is 0.10 mag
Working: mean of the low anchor 1.34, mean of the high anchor 1.5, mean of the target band 1.28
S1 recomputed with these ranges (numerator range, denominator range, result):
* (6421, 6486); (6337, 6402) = 1.13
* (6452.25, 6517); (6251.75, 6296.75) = 1.40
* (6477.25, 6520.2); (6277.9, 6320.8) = 1.30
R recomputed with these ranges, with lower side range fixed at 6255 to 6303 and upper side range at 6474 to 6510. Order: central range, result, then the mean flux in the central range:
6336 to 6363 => -2.05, 1.35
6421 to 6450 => -0.68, 1.43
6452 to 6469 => -0.43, 1.47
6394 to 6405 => -0.02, 1.34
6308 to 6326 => -1.21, 1.29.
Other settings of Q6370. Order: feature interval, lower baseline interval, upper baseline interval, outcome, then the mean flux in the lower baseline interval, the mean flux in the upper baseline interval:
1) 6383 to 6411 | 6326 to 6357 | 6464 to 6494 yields 1.88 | 1.37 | 1.51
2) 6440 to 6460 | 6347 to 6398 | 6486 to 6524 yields -0.50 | 1.32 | 1.5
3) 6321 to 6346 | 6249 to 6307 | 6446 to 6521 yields -2.16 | 1.14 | 1.49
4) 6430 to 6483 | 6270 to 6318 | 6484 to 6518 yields -1.43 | 1.2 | 1.49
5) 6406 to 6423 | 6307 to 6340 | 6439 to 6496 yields 0.07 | 1.31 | 1.47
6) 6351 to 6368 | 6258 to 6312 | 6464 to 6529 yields -0.41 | 1.17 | 1.52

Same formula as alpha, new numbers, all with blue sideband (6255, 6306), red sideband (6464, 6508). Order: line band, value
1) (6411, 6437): -0.03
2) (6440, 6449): -0.03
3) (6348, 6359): -0.09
